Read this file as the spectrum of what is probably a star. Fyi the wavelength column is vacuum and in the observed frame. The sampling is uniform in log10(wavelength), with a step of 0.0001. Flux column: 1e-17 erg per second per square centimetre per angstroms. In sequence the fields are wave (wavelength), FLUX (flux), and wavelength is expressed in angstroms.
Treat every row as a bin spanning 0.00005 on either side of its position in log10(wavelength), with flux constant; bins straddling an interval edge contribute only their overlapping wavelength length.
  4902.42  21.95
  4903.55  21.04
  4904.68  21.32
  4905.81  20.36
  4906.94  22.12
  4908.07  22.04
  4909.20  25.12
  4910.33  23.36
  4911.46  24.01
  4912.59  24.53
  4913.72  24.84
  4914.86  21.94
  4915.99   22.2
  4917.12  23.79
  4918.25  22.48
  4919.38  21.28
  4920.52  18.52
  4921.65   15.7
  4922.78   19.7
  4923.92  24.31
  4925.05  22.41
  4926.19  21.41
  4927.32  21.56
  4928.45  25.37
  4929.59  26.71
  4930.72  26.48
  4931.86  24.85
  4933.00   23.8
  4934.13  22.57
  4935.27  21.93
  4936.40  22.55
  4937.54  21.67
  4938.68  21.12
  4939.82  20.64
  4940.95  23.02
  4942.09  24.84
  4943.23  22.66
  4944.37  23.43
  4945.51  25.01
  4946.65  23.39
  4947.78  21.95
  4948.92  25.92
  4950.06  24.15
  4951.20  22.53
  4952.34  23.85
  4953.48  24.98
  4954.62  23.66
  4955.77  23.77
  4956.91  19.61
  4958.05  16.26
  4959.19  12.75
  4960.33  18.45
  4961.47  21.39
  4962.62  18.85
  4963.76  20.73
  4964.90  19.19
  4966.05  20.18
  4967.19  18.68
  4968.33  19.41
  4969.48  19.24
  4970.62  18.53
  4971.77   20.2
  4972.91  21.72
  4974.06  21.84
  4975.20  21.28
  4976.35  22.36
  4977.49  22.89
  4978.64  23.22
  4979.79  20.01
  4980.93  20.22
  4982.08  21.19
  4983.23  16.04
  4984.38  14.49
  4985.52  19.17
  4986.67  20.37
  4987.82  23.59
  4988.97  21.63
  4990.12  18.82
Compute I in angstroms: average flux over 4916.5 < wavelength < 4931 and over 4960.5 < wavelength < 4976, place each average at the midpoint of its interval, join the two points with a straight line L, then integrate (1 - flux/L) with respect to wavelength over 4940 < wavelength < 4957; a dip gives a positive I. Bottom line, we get -2.1 angstroms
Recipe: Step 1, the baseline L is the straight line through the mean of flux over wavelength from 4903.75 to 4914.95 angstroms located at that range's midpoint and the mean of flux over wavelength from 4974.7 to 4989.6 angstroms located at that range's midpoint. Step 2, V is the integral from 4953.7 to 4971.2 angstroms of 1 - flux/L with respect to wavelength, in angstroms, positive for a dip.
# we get 1.4 angstroms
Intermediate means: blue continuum 22.9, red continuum 20.5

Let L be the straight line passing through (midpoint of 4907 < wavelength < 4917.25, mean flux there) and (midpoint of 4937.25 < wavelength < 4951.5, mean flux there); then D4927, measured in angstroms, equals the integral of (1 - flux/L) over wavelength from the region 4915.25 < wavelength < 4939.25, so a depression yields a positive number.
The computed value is 0.9 angstroms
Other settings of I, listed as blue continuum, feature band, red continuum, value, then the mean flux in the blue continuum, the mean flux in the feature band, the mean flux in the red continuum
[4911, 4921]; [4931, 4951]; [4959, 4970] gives -2.3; 22.6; 23.2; 19.1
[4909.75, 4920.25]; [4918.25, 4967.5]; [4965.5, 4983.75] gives -0.2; 23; 21.9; 20.5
